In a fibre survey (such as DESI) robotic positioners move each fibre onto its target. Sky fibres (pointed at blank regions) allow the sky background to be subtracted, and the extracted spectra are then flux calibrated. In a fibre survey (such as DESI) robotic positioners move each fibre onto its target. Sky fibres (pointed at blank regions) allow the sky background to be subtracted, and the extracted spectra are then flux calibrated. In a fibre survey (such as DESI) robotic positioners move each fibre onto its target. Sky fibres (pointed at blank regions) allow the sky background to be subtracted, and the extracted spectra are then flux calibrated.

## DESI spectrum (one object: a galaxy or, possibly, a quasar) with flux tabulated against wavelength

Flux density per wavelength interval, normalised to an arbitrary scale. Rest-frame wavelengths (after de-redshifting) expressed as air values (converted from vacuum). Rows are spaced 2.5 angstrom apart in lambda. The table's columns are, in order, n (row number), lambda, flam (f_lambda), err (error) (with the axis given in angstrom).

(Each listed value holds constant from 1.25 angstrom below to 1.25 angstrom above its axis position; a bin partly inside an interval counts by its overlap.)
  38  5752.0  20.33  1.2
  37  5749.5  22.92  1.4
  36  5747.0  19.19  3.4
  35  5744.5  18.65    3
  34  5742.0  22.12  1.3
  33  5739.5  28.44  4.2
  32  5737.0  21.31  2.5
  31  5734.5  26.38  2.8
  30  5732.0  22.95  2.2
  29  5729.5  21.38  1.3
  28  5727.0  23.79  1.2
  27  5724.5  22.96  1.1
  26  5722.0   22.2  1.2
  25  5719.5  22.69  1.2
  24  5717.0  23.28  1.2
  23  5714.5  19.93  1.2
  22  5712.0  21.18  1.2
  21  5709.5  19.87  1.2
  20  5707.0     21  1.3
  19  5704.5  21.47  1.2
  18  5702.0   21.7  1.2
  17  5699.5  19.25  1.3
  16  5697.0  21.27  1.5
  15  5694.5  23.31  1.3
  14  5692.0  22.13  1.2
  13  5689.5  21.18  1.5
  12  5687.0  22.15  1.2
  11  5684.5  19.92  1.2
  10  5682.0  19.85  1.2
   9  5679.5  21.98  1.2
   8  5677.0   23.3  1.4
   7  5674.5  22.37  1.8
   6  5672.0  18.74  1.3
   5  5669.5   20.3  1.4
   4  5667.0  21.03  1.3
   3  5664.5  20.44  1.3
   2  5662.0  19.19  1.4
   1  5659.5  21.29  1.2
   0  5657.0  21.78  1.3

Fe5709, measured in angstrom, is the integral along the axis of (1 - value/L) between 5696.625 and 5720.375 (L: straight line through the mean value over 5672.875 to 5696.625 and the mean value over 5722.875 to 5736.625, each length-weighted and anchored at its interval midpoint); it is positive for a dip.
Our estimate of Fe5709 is 1.51 angstrom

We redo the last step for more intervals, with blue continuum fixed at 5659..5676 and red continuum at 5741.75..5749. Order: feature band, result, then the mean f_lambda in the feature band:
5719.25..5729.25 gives -1.3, 22.8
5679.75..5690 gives -0.2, 20.9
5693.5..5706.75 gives -0.7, 21.3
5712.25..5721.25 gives -0.8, 21.9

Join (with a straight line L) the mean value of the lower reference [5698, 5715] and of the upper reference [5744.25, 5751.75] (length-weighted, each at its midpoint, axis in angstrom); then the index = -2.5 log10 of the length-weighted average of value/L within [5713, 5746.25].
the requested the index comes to -0.11 mag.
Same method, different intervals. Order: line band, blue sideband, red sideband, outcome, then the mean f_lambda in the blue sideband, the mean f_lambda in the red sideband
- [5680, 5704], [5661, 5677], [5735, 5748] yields -0.01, 20.6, 22.3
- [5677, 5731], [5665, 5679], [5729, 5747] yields 0.02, 21.2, 22.8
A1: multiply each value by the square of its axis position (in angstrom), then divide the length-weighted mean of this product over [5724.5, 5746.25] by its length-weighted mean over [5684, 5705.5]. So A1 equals 1.1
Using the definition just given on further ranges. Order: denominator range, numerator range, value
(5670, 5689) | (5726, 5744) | 1.14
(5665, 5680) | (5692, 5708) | 1.02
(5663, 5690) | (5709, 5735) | 1.08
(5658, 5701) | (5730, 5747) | 1.11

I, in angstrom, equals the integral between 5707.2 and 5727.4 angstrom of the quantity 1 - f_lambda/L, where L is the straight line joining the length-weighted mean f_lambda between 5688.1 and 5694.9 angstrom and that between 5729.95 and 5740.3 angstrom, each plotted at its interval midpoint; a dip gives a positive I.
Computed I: 1.4 angstrom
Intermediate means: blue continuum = 22.1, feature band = 21.9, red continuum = 24.3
